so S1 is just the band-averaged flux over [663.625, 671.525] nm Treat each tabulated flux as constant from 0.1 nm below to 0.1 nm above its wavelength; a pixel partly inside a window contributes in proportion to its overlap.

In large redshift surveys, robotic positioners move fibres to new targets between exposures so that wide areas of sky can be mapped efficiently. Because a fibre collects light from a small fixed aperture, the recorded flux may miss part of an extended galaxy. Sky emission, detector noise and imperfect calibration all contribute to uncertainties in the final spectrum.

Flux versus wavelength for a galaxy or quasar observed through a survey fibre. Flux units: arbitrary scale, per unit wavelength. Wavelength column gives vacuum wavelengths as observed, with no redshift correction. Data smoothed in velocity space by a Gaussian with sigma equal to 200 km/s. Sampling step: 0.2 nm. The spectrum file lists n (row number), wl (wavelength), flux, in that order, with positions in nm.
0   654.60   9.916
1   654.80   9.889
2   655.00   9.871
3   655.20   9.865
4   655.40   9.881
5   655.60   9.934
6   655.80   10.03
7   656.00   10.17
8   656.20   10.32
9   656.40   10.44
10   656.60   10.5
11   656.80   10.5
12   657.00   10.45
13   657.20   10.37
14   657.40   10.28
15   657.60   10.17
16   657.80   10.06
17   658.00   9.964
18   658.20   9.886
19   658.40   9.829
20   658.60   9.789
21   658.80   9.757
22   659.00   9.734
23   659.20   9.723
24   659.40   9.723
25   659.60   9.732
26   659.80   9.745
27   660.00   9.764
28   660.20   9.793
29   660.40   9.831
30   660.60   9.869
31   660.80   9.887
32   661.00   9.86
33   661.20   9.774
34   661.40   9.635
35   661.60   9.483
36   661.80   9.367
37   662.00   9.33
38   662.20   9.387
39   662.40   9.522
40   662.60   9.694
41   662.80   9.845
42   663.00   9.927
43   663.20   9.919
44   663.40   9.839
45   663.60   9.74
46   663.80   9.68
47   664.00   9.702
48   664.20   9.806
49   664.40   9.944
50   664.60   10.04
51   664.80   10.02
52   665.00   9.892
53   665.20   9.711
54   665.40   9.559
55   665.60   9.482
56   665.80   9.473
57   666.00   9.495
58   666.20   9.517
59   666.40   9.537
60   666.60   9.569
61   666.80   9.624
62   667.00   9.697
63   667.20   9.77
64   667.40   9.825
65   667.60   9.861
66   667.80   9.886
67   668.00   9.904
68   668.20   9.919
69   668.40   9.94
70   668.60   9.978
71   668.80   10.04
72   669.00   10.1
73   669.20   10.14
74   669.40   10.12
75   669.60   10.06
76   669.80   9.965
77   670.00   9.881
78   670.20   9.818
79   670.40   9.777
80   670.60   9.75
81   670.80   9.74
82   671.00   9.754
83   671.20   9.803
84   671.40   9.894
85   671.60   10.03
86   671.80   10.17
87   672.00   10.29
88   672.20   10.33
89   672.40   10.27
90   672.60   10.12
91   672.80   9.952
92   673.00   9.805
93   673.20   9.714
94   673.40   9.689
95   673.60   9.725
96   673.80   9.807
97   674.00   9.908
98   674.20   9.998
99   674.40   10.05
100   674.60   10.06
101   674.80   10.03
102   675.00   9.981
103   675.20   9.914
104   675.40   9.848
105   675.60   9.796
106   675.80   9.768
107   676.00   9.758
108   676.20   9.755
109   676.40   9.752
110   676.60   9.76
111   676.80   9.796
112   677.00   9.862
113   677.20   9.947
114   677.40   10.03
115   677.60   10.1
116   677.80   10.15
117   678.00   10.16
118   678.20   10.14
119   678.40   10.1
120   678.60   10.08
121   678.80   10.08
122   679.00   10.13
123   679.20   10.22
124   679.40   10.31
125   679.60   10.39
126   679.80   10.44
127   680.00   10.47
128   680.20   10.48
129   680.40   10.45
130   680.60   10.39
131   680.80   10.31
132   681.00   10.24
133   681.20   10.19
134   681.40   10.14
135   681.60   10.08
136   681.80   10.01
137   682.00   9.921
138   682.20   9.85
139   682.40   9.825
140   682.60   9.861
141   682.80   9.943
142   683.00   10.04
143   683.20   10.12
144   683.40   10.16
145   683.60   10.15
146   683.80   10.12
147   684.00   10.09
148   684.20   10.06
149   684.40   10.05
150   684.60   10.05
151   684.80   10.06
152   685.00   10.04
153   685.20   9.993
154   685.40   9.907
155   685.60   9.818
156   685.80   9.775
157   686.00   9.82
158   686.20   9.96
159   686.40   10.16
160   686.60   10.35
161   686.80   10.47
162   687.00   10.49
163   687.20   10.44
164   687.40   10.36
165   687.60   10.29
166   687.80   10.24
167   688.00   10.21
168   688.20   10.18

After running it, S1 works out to 9.81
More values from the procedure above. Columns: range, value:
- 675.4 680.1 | 10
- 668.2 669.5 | 10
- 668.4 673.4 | 9.97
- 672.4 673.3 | 9.94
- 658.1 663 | 9.71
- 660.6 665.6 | 9.73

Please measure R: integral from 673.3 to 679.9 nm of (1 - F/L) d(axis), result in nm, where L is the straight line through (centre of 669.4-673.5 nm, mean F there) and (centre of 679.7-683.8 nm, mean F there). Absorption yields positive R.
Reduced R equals 0.04 nm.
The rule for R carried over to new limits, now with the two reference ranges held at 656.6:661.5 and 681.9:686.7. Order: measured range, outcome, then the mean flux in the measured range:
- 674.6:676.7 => 0.028 nm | 9.85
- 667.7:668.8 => 0.003 nm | 9.94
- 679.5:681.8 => -0.073 nm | 10.3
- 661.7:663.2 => 0.051 nm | 9.6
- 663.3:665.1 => 0.018 nm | 9.85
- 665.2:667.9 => 0.085 nm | 9.64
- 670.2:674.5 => 0.018 nm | 9.93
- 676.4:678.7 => -0.003 nm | 10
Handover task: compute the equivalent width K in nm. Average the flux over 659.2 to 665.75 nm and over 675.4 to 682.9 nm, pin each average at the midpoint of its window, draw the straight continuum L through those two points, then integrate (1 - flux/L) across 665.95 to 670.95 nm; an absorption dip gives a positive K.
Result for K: 0.01 nm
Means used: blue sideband 9.73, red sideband 10.1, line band 9.84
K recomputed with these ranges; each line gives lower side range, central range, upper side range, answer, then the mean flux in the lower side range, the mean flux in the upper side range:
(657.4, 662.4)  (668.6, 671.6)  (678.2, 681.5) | 0.03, 9.76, 10.3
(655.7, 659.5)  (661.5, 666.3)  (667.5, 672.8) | 0.17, 10.1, 9.98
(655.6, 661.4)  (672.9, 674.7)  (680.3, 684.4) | 0.04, 9.99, 10.1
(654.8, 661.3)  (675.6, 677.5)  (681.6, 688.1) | 0.04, 9.98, 10.1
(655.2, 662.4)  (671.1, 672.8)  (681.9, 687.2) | -0.02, 9.91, 10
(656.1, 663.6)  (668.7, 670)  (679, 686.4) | -0.01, 9.88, 10.1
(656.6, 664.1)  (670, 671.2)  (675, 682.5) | 0.02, 9.83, 10.1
